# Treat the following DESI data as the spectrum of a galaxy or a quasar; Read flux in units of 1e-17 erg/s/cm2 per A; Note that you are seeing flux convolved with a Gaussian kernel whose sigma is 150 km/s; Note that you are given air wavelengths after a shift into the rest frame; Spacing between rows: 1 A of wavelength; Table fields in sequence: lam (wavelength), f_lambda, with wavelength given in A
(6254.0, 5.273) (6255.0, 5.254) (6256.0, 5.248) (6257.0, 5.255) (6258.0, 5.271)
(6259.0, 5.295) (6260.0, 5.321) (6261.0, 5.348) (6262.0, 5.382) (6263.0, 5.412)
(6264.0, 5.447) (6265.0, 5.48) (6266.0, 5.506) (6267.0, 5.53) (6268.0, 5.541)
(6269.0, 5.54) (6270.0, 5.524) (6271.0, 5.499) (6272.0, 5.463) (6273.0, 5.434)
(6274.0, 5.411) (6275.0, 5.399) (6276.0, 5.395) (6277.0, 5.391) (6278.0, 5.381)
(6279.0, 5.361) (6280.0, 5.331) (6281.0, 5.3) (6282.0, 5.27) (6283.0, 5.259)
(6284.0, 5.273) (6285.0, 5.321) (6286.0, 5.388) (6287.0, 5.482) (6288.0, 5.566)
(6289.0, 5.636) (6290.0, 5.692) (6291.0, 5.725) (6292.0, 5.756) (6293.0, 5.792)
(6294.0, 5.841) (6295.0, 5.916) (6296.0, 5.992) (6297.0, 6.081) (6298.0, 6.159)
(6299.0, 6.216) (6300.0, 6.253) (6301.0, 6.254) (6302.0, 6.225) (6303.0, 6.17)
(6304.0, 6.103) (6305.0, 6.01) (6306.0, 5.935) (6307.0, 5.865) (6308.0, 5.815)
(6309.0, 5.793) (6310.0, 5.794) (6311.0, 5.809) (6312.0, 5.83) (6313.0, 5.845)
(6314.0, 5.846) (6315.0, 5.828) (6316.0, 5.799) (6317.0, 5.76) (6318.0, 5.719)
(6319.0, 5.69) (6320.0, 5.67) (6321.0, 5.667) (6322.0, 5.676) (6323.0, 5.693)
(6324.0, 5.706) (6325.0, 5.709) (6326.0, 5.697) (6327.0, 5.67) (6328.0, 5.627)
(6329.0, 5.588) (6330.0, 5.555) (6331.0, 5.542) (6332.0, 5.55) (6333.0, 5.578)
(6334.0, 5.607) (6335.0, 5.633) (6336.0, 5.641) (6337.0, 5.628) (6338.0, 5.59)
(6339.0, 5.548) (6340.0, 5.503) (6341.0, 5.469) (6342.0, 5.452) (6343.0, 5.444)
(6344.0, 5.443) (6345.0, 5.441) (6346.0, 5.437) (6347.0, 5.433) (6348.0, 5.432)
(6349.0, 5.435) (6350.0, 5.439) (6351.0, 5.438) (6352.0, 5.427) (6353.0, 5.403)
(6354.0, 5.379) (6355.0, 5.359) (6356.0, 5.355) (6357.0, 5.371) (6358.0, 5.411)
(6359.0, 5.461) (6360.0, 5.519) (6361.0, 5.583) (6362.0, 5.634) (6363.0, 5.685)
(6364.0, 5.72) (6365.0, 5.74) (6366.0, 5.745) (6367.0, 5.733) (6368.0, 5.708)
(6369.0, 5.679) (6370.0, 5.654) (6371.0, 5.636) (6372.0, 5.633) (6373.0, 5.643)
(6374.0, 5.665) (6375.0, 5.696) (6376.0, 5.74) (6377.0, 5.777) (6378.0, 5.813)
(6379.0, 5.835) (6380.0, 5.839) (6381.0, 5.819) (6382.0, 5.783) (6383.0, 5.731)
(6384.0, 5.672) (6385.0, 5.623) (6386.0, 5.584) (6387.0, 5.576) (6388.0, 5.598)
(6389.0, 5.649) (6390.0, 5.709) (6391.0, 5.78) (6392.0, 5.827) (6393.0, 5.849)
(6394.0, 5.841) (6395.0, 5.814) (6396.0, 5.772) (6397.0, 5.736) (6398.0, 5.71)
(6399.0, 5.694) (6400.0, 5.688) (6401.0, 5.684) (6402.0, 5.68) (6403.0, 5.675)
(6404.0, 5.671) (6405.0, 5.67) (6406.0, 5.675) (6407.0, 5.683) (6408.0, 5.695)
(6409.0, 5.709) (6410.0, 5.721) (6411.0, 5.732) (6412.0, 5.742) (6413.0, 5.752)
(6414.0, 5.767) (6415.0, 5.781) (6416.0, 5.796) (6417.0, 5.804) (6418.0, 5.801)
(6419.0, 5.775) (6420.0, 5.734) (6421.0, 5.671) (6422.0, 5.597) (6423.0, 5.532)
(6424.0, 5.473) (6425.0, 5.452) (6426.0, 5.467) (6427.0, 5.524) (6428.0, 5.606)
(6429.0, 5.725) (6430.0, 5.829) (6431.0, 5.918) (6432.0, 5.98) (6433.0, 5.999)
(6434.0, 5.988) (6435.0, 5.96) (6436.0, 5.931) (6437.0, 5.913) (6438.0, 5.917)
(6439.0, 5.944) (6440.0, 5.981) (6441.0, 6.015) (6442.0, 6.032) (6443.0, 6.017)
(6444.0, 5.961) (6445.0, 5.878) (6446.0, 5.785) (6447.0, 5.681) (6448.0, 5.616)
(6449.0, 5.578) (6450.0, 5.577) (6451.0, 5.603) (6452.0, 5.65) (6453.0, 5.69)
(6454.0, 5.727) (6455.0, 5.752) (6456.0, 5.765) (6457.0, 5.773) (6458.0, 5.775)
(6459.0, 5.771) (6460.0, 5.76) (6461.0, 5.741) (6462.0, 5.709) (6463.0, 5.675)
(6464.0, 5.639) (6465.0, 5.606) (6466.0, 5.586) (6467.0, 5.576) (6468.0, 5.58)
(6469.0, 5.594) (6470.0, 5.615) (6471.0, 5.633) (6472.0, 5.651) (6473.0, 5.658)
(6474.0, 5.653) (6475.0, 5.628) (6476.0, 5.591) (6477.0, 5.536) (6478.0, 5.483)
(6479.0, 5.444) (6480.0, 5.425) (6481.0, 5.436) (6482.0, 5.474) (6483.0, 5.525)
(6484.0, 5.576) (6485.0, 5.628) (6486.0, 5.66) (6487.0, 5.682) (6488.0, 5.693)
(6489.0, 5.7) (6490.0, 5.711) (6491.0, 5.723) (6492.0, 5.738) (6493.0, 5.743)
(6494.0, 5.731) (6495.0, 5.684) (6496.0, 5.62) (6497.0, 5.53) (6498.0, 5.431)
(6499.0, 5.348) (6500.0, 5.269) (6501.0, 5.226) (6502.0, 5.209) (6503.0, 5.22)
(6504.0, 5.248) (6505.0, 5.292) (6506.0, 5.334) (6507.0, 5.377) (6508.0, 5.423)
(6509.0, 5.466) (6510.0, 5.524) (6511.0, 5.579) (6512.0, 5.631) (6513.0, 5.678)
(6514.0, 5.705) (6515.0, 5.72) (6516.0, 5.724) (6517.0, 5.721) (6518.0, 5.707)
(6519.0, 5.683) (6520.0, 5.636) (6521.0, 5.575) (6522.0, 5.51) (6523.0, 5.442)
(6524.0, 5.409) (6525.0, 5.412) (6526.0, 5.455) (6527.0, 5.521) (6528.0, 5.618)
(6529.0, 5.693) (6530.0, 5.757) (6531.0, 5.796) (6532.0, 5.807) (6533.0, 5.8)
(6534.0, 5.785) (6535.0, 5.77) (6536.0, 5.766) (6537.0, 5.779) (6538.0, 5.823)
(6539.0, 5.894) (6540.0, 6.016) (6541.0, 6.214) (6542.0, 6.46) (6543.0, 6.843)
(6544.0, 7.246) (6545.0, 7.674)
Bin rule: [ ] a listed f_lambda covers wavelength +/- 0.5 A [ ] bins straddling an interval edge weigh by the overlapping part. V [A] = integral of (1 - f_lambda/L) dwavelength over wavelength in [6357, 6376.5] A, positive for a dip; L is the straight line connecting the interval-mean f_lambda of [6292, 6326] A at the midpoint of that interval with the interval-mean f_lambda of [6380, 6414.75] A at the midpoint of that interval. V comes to 0.5 A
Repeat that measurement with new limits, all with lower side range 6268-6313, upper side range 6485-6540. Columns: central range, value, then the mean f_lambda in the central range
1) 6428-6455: -1.0 A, 5.84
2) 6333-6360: 1.0 A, 5.47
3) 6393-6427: -0.3 A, 5.7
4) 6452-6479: -0.2 A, 5.66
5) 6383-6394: -0.1 A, 5.7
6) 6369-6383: -0.2 A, 5.73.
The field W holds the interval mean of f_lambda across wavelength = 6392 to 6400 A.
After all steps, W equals 5.77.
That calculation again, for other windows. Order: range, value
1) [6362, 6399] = 5.72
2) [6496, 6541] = 5.58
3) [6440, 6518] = 5.62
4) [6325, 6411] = 5.62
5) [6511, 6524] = 5.63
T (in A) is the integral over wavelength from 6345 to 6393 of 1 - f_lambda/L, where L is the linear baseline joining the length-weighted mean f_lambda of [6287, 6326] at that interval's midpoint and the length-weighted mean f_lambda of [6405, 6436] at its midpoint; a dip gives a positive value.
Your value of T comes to 1.4 A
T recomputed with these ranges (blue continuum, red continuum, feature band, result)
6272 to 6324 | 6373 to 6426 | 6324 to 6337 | 0.2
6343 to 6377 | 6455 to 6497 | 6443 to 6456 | -0.2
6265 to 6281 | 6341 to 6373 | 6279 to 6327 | -2.6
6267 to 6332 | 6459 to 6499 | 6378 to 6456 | -1.5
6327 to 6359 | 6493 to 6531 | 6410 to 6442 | -1.6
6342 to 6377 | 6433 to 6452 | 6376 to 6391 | -0.2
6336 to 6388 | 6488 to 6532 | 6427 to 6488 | -1.7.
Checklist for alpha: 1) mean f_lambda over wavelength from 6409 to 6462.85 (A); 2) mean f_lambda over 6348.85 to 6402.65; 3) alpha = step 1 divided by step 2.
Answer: 1.0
